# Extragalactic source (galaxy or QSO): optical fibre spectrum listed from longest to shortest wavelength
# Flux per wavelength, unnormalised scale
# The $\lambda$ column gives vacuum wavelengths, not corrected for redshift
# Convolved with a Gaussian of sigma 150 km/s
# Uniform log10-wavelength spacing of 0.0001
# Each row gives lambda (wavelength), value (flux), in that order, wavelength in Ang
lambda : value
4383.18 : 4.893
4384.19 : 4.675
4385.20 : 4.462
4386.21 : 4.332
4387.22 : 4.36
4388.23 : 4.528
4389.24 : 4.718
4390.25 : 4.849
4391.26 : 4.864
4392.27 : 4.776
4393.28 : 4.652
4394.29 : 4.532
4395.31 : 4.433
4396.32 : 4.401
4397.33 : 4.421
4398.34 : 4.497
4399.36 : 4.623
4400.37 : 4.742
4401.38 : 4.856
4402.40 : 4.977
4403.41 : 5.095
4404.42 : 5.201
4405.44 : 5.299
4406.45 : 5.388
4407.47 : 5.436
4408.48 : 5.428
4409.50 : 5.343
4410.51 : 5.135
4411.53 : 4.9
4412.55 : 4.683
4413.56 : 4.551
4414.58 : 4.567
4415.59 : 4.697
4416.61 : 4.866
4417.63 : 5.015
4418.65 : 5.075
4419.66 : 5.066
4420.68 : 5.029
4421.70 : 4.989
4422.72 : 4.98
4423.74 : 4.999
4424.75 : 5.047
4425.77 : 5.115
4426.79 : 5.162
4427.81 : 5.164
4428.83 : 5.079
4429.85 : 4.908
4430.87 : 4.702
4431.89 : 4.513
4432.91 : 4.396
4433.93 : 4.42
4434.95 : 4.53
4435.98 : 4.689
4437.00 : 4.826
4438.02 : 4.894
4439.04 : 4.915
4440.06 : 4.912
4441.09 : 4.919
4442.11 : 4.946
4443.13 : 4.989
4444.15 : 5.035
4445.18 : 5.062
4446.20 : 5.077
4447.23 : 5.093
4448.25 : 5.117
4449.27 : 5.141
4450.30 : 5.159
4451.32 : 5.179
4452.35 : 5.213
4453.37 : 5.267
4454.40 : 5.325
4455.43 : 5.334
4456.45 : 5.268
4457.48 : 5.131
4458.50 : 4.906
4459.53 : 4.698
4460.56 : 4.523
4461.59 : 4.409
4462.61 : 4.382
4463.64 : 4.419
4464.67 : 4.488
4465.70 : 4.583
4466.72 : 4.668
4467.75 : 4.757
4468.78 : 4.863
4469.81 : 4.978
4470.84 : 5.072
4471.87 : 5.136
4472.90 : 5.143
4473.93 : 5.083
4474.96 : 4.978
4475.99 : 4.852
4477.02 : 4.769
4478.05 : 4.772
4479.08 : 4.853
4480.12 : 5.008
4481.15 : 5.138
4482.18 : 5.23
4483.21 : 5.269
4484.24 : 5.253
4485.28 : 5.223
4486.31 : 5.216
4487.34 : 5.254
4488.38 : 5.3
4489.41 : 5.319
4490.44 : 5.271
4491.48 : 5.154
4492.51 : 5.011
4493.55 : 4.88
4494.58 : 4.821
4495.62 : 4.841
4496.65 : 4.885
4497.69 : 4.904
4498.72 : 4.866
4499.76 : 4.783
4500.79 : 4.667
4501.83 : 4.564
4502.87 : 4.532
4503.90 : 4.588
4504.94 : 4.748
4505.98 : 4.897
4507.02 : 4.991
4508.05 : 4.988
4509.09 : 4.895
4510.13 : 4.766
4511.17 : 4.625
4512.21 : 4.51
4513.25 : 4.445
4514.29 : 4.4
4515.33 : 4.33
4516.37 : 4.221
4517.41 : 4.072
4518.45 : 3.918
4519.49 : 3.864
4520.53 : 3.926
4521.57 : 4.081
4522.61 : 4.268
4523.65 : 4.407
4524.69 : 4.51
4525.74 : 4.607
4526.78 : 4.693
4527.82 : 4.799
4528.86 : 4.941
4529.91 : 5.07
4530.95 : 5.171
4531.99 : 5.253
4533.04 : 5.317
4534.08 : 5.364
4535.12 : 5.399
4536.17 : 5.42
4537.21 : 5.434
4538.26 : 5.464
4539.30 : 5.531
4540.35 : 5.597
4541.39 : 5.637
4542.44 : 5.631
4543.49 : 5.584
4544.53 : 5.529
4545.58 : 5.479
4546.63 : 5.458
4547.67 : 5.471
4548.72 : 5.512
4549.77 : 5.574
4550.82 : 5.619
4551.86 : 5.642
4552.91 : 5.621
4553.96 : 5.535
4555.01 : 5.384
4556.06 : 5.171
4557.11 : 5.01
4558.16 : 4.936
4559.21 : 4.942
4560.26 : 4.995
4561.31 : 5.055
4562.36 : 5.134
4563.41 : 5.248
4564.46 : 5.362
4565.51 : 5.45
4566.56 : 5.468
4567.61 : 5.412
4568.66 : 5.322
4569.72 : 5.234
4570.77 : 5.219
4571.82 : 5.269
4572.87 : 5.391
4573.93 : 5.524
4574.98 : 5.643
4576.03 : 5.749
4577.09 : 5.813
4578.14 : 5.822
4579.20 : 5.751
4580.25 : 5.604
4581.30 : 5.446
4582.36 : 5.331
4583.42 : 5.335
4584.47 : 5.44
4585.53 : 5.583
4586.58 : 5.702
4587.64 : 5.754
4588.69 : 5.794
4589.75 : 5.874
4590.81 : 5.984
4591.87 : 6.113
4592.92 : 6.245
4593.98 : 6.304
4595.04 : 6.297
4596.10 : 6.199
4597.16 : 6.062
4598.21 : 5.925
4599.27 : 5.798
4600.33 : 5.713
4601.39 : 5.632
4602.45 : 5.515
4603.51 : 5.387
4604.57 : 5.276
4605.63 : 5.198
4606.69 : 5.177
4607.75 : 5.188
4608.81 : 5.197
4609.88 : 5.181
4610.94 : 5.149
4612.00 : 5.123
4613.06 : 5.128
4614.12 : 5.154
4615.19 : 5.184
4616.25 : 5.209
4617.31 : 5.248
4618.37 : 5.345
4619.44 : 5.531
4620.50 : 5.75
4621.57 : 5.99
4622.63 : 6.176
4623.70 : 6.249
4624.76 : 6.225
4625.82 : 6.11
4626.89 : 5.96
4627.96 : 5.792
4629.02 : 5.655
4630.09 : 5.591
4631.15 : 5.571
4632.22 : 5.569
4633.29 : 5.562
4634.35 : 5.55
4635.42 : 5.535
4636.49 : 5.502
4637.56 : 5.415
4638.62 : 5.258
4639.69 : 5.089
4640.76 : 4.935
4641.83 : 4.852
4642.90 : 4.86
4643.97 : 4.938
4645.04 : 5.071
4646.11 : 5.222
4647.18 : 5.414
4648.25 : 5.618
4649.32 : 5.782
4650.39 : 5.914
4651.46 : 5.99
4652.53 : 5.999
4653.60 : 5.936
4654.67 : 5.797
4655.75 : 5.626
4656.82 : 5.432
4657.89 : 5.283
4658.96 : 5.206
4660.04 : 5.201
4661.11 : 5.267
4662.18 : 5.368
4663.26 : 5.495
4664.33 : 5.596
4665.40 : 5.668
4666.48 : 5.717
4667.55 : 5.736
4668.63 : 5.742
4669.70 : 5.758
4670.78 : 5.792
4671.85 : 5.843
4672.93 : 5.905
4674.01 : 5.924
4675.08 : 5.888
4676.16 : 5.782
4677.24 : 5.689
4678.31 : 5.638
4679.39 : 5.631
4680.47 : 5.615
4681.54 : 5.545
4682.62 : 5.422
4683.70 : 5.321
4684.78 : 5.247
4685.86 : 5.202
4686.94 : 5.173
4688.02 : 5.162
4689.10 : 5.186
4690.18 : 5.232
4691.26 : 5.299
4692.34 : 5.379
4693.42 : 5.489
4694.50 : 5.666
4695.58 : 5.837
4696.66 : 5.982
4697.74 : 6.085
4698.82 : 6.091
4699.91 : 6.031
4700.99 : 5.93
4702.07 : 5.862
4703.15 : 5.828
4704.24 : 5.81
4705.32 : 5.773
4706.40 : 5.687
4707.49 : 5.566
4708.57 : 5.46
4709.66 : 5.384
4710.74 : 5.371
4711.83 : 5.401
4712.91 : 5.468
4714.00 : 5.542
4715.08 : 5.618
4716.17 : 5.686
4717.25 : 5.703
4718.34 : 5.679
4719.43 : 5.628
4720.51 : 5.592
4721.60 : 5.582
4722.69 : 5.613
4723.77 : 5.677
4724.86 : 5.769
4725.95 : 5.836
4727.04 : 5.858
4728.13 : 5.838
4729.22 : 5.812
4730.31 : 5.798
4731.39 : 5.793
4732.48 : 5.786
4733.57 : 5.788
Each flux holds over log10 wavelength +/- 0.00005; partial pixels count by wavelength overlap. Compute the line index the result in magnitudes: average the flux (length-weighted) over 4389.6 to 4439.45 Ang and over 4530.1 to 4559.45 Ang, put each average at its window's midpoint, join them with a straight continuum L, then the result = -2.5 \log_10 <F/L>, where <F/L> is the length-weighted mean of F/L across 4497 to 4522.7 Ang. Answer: 0.17 mag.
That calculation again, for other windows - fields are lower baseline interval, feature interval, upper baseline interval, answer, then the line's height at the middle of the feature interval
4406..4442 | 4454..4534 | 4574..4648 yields 0.08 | 5.16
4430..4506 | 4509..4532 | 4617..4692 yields 0.14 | 5.1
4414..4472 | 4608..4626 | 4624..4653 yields -0.01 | 5.46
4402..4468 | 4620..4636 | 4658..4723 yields -0.07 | 5.44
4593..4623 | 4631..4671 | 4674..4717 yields 0.02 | 5.57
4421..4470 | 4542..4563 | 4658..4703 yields -0.03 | 5.22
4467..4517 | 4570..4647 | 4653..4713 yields -0.05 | 5.32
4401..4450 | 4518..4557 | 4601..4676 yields 0.03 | 5.25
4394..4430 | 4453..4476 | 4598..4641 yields 0.04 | 5.08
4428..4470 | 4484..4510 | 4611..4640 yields 0.02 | 5.06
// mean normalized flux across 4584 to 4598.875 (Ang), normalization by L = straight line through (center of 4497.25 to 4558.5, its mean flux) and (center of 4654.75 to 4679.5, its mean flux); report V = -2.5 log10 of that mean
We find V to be -0.13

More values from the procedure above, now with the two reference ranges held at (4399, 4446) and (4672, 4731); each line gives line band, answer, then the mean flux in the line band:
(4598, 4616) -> 0.01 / 5.33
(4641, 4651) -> 0.04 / 5.29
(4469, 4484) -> 0.01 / 5.02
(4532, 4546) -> -0.05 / 5.48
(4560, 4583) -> -0.02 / 5.42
